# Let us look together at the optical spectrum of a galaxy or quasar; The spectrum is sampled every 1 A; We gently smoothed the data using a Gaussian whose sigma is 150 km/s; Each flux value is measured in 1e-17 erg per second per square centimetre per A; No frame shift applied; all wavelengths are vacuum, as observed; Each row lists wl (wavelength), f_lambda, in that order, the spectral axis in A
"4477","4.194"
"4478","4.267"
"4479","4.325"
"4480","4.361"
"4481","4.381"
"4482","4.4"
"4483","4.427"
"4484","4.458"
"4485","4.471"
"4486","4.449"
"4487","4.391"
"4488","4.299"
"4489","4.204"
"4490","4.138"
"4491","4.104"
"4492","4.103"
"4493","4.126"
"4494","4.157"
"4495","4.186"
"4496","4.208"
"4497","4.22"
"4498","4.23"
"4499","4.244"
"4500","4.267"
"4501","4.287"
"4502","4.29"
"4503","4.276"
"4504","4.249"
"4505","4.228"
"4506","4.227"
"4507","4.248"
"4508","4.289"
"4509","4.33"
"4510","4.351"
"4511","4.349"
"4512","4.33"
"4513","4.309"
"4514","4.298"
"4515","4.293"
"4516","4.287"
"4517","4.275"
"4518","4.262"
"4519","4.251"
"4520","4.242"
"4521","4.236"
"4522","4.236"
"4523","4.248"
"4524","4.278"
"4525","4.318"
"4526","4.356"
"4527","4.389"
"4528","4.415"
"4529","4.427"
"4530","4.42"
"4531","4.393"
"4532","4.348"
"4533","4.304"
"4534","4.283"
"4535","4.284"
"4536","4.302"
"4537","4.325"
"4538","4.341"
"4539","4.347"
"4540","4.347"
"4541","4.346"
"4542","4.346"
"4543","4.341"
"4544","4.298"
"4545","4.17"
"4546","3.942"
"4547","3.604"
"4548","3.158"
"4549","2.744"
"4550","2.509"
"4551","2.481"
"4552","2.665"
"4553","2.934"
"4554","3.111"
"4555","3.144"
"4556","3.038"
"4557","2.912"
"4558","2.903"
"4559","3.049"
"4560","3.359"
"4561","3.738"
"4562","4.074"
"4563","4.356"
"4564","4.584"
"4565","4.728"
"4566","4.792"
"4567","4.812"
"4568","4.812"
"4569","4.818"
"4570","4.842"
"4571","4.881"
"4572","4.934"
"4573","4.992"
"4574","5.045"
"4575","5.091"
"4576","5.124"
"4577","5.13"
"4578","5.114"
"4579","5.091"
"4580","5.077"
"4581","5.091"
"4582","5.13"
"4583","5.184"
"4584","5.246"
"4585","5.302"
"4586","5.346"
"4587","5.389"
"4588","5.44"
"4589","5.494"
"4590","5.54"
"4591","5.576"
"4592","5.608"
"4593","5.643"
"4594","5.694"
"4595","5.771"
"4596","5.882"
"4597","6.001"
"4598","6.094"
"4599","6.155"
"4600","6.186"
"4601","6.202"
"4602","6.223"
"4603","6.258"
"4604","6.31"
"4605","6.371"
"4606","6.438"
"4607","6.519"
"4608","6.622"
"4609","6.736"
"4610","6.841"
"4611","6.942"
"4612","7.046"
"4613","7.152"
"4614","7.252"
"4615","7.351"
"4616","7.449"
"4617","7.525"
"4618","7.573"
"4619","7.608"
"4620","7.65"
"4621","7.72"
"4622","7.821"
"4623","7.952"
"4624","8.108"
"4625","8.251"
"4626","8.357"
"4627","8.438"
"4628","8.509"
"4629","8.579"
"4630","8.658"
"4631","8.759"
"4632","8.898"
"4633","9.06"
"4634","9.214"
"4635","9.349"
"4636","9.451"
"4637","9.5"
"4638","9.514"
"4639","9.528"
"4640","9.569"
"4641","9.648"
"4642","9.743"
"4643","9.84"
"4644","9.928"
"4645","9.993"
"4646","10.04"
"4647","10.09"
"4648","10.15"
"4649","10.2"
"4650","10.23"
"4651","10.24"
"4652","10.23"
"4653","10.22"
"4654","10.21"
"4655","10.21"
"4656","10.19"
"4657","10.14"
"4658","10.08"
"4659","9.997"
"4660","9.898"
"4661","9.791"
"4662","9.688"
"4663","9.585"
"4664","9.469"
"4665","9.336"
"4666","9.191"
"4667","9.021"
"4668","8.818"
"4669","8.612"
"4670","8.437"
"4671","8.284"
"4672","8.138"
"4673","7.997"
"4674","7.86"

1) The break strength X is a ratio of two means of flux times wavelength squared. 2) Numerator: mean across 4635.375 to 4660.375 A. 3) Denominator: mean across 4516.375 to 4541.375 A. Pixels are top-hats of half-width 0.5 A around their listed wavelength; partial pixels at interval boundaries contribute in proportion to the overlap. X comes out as 2.43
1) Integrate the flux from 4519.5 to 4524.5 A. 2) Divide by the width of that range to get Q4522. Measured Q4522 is 4.25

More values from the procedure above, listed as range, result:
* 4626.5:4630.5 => 8.55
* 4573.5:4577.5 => 5.1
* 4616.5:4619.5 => 7.57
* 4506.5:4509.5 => 4.29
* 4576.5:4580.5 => 5.1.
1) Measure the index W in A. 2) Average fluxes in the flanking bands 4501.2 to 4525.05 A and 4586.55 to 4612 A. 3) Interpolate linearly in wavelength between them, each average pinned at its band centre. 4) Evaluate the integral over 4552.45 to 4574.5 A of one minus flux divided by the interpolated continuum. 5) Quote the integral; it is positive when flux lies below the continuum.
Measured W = 5.3 A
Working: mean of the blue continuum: 4.28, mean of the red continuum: 6.1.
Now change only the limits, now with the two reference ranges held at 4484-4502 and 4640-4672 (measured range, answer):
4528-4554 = 8.5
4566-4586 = 5.7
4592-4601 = 2.1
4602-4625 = 3.2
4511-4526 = 2.4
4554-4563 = 4.4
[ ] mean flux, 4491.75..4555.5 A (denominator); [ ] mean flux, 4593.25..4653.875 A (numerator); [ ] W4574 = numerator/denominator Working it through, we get 2.0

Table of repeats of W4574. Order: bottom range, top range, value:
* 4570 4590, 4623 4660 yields 1.84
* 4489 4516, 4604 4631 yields 1.77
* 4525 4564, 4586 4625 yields 1.72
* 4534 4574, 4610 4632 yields 1.99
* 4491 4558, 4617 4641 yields 2.13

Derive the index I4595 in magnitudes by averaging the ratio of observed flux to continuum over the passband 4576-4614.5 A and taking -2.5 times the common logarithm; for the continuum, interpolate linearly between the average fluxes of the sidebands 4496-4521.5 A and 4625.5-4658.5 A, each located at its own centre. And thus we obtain 0.29 mag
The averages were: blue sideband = 4.27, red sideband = 9.6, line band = 5.91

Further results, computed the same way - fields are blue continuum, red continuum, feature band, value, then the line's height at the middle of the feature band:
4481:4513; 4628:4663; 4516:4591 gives 0.41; 6.34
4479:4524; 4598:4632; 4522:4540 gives 0.17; 5.07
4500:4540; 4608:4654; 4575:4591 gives 0.28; 6.81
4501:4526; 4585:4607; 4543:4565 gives 0.43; 5.07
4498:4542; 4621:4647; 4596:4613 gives 0.21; 7.83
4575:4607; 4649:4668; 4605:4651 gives -0.06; 7.96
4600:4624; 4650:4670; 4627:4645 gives -0.11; 8.37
